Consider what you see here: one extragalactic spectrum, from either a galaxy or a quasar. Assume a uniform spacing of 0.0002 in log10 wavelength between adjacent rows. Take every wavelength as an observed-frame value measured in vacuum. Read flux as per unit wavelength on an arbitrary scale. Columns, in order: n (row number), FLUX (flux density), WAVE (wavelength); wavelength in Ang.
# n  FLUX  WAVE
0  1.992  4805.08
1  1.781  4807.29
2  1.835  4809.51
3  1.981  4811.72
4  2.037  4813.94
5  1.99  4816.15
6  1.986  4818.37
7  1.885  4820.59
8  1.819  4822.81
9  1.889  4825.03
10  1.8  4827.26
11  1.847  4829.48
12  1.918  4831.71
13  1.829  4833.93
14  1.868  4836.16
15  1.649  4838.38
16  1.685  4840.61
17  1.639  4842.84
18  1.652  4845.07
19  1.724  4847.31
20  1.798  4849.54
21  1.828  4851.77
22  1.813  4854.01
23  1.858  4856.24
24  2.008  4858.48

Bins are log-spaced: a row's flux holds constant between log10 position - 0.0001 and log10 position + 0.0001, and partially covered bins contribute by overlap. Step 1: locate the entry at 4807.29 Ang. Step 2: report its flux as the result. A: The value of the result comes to 1.781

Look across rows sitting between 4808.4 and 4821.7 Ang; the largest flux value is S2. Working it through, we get 2.037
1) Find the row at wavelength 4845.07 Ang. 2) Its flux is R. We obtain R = 1.652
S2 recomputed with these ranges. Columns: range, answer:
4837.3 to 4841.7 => 1.685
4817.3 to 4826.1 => 1.986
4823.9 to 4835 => 1.918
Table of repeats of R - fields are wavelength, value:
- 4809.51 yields 1.835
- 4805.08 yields 1.992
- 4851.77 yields 1.828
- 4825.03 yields 1.889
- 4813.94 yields 2.037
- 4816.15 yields 1.99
